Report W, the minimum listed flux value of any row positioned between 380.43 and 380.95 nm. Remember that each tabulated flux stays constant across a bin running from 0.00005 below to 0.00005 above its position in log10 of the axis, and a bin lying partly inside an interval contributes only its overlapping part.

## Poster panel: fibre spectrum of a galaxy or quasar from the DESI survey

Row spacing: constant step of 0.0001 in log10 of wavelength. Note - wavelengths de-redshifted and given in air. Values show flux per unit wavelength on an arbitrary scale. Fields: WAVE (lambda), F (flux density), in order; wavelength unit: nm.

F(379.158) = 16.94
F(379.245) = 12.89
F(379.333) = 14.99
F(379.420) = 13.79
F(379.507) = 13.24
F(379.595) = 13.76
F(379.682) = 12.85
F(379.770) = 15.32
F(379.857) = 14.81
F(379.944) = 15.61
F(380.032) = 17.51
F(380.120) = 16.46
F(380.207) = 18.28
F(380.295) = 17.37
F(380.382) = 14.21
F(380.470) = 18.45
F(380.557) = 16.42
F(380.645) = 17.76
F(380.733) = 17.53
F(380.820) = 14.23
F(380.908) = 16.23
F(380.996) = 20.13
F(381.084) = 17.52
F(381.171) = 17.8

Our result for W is 14.23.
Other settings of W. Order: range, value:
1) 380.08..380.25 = 16.46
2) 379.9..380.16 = 15.61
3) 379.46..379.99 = 12.85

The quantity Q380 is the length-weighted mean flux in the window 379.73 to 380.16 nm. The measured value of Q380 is 15.9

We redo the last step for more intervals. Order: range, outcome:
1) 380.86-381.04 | 18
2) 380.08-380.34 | 17.4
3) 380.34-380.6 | 16.4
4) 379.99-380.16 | 16.9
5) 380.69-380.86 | 16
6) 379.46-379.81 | 13.8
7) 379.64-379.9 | 14.3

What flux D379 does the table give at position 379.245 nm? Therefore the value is 12.89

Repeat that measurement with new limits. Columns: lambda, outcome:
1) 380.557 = 16.42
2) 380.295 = 17.37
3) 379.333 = 14.99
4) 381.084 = 17.52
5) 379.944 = 15.61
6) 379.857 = 14.81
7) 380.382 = 14.21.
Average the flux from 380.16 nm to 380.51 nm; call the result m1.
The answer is 17.1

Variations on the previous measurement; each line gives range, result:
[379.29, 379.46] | 14.4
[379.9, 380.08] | 16.5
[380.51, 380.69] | 17.1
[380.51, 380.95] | 16.5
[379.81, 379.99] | 15.3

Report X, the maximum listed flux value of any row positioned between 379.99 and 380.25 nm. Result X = 18.28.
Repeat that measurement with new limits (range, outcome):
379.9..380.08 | 17.51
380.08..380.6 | 18.45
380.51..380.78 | 17.76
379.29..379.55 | 14.99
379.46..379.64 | 13.76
